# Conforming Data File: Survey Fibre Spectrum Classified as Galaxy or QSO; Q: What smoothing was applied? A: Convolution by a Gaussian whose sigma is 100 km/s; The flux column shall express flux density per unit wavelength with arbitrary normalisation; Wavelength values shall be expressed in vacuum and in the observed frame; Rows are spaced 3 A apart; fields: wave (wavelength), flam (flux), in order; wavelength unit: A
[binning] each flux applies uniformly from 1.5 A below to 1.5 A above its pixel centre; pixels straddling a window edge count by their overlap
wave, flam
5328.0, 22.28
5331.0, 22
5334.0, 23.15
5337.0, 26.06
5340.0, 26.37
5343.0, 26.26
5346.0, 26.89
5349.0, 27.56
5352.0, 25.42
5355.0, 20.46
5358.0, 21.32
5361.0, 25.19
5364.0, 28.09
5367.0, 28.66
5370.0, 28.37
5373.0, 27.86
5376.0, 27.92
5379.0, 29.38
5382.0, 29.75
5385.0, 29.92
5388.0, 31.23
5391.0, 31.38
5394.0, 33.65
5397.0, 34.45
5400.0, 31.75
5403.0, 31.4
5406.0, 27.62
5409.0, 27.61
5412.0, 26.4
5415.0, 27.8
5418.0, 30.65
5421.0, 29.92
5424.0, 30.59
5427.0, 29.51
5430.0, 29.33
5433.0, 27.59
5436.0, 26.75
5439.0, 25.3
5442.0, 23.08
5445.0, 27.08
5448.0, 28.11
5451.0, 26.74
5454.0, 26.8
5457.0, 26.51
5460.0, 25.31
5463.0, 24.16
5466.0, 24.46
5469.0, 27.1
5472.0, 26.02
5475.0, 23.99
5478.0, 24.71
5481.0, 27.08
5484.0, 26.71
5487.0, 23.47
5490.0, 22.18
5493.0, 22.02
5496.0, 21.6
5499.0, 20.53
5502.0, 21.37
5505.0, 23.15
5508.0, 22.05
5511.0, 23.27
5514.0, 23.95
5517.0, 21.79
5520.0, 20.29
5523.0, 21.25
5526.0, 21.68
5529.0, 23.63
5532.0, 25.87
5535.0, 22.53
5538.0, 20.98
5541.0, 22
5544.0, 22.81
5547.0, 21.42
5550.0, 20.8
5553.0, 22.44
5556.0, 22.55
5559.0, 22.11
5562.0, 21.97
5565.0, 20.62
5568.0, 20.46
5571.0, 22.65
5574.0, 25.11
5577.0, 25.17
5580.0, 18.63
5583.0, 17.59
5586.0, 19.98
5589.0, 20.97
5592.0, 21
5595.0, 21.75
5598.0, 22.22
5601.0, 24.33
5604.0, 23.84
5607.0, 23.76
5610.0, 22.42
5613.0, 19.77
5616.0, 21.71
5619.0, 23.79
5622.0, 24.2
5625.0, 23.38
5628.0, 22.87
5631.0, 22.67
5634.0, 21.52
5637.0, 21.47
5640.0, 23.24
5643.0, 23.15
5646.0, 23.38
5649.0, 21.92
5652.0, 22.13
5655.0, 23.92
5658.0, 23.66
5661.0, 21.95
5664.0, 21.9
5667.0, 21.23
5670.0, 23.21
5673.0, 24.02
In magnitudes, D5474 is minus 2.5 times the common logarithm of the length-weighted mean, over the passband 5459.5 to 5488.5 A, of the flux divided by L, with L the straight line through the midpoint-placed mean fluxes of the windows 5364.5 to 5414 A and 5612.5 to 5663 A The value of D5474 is 0.08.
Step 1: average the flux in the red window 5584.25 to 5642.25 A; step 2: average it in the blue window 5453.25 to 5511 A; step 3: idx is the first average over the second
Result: 0.93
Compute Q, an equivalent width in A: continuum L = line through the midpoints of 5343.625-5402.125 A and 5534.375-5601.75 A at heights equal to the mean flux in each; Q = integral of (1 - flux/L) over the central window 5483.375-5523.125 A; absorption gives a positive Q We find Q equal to 2.6 A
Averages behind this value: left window 28.4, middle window 22.3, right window 21.7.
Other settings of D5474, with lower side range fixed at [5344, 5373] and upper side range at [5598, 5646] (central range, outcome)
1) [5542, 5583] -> 0.08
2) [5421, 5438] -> -0.15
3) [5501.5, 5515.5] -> 0.06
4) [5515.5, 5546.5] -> 0.08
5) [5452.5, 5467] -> -0.03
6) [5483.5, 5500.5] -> 0.08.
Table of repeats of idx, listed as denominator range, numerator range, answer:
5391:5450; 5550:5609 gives 0.76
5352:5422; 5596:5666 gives 0.79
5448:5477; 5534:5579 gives 0.86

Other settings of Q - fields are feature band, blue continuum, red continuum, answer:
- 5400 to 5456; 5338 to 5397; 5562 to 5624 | -3.7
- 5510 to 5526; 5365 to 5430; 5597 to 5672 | 2.5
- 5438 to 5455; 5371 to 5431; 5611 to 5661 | 1.4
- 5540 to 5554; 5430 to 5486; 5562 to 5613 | 0.8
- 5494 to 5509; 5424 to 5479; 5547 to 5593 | 1.6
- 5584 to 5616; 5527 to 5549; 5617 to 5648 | 1.3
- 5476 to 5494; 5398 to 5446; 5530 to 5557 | 0.6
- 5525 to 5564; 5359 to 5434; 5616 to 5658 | 4.7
